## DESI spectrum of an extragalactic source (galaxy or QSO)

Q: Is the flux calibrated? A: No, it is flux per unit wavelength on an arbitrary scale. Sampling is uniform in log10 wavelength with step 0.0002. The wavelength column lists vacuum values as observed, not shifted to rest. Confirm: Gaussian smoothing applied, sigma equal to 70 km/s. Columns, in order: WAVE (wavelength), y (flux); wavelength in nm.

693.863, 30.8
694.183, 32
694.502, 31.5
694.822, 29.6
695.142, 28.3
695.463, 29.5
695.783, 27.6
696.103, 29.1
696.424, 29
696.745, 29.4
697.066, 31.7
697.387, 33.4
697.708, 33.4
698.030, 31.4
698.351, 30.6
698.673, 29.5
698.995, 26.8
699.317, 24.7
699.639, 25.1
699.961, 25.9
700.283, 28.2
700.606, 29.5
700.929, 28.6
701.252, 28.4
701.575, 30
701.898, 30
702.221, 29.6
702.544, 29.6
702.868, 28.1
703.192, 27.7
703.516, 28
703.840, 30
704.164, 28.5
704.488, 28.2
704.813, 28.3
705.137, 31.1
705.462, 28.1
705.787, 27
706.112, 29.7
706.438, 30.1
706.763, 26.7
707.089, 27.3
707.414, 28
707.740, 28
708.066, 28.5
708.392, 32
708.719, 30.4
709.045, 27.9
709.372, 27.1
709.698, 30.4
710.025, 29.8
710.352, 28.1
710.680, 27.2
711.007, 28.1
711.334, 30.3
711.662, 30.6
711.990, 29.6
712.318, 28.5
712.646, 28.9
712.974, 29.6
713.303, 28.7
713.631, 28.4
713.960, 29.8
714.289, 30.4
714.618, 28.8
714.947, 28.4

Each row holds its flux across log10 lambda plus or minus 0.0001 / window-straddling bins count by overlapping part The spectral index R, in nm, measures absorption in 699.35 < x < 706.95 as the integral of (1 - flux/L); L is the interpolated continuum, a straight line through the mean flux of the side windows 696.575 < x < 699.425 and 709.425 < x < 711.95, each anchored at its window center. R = 0.33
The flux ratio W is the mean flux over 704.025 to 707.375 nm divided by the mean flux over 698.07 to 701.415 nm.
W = 1.0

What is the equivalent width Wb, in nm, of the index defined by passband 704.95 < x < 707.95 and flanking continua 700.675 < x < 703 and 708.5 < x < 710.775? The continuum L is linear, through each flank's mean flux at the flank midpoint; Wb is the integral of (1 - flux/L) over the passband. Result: 0.06 nm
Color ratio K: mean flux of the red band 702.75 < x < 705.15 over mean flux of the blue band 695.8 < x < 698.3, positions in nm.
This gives 0.93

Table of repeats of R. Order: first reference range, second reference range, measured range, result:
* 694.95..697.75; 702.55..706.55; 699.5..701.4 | 0.112 nm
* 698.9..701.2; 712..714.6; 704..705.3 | -0.058 nm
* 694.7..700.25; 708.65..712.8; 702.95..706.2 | 0.045 nm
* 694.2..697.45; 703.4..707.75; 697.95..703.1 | 0.139 nm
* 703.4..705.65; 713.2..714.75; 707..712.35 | 0.023 nm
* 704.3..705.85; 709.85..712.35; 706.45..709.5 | 0.033 nm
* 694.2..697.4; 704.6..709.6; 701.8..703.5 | 0.016 nm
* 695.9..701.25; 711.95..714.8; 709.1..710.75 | 0.034 nm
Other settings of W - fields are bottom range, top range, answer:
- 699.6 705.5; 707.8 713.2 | 1.02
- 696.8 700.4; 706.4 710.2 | 0.99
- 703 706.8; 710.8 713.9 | 1.02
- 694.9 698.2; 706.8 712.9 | 0.95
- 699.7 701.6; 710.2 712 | 1.03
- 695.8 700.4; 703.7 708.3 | 0.98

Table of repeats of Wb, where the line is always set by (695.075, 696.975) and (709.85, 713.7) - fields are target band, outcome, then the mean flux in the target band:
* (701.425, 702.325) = -0.03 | 29.9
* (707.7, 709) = -0.03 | 29.7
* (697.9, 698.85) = -0.05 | 30.4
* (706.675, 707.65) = 0.05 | 27.4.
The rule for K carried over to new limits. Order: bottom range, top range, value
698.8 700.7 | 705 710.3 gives 1.08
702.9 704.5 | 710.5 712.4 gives 1.02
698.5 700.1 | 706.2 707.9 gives 1.06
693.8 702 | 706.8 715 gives 0.99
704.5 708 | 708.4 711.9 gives 1.03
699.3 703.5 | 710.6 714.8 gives 1.03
